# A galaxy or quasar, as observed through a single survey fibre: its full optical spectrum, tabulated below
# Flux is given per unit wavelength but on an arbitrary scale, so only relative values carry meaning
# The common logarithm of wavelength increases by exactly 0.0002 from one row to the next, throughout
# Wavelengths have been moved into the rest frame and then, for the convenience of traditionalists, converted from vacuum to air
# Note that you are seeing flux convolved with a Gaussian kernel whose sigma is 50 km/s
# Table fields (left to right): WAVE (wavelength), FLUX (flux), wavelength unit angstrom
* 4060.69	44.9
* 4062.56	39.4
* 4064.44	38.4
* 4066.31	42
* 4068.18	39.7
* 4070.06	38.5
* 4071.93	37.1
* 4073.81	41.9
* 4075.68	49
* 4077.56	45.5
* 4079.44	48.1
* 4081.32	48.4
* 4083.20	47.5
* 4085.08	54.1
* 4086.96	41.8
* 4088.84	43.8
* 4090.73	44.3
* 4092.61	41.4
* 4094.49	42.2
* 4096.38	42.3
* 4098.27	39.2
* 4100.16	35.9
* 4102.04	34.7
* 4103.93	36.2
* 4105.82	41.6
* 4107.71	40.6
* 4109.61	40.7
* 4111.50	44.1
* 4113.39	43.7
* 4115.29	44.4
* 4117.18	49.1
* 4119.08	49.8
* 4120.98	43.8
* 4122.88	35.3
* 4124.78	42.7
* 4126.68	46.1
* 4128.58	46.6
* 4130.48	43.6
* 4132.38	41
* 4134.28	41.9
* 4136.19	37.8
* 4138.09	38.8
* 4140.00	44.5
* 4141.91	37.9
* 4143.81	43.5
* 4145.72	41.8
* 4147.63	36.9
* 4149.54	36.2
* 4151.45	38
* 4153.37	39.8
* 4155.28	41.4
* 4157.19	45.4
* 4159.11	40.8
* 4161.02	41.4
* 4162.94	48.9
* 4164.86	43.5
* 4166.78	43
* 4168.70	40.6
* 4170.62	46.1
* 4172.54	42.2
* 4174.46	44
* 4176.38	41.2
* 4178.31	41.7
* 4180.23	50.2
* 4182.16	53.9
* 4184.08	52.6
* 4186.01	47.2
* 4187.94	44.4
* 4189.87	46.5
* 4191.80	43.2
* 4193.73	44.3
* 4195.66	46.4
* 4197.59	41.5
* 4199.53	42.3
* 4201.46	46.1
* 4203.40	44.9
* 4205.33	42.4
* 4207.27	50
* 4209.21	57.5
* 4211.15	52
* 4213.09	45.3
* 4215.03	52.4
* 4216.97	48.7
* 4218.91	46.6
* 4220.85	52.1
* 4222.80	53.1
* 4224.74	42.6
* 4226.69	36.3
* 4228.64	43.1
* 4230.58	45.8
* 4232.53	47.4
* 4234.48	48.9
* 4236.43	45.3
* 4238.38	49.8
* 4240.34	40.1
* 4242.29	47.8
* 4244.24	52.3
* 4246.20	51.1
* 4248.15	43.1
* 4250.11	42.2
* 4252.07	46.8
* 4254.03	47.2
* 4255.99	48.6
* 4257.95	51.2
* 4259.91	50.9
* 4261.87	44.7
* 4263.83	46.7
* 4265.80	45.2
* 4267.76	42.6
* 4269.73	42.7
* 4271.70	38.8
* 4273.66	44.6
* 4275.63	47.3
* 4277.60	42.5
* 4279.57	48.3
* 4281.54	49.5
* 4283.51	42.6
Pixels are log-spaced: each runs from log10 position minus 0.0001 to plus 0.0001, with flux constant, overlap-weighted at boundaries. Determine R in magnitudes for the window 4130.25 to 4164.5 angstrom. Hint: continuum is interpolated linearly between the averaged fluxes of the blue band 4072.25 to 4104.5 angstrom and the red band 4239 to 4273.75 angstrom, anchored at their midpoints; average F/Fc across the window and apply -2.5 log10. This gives 0.080 mag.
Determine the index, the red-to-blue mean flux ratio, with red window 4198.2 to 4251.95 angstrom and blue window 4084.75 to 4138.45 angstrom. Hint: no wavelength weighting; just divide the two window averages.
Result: 1.11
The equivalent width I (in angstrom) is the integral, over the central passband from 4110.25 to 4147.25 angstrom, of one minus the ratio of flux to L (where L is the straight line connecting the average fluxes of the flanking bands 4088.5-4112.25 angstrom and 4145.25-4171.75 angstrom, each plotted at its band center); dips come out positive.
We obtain -1.6 angstrom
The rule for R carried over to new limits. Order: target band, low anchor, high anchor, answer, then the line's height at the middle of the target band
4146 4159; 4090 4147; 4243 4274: 0.081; 42.9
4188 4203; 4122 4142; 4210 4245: 0.024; 45.4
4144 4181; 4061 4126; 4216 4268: 0.057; 44.5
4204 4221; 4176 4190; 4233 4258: -0.048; 47.3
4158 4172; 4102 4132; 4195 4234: 0.035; 44.8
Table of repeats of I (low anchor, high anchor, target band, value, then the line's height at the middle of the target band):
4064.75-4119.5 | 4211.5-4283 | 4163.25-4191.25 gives -0.43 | 44.9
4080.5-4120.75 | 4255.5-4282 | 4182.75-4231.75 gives -2.06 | 44.9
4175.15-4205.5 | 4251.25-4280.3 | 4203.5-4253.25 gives -1.66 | 45.7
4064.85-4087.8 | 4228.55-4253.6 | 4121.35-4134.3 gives 0.72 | 45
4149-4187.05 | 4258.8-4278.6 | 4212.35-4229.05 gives -0.94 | 44.3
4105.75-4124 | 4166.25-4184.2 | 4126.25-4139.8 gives 0.53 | 43.9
